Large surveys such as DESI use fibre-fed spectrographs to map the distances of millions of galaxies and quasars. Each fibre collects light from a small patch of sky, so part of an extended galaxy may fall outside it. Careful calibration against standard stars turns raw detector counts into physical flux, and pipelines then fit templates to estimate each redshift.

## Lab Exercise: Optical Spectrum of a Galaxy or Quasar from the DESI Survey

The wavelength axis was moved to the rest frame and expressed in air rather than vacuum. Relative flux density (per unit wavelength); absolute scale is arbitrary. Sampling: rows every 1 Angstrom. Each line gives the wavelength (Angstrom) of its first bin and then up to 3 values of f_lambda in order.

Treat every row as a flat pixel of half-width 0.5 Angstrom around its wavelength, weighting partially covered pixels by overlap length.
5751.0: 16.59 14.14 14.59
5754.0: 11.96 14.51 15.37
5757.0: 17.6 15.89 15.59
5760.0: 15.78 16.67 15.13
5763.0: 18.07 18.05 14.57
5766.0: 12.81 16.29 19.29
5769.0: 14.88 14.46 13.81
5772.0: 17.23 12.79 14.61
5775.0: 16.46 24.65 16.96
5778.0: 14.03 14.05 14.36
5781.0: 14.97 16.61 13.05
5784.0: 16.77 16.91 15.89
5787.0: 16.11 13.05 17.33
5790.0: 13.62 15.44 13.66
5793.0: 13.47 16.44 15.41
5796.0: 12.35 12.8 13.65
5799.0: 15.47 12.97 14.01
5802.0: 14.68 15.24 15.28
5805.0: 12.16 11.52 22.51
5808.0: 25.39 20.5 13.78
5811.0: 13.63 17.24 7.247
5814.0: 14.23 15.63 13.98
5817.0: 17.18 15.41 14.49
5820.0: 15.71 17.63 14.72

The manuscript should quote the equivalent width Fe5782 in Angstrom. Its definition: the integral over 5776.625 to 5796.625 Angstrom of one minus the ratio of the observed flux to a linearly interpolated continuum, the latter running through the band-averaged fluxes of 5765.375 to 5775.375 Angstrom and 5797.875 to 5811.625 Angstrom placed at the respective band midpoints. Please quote 0.67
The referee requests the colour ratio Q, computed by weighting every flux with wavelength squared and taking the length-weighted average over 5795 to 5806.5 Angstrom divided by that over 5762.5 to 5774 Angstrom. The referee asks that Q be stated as 0.89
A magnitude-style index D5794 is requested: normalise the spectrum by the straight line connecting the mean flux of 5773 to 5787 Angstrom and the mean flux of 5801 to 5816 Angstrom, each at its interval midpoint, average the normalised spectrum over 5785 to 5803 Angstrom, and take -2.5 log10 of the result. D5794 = 0.08 mag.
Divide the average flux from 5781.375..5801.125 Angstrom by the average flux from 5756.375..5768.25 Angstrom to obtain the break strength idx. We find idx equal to 0.91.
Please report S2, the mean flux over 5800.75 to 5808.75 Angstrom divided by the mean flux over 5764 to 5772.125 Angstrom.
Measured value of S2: 1.07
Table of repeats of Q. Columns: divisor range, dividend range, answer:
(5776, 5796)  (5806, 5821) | 1.06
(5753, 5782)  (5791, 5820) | 0.97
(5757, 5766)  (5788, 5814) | 0.94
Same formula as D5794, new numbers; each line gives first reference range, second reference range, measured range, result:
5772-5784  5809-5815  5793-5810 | -0.071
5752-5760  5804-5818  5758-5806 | 0.009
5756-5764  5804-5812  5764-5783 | 0.059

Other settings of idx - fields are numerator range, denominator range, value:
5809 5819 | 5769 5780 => 0.92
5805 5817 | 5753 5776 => 1.01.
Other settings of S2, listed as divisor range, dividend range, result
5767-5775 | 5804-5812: 1.10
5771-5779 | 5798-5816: 0.94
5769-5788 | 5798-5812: 1.01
